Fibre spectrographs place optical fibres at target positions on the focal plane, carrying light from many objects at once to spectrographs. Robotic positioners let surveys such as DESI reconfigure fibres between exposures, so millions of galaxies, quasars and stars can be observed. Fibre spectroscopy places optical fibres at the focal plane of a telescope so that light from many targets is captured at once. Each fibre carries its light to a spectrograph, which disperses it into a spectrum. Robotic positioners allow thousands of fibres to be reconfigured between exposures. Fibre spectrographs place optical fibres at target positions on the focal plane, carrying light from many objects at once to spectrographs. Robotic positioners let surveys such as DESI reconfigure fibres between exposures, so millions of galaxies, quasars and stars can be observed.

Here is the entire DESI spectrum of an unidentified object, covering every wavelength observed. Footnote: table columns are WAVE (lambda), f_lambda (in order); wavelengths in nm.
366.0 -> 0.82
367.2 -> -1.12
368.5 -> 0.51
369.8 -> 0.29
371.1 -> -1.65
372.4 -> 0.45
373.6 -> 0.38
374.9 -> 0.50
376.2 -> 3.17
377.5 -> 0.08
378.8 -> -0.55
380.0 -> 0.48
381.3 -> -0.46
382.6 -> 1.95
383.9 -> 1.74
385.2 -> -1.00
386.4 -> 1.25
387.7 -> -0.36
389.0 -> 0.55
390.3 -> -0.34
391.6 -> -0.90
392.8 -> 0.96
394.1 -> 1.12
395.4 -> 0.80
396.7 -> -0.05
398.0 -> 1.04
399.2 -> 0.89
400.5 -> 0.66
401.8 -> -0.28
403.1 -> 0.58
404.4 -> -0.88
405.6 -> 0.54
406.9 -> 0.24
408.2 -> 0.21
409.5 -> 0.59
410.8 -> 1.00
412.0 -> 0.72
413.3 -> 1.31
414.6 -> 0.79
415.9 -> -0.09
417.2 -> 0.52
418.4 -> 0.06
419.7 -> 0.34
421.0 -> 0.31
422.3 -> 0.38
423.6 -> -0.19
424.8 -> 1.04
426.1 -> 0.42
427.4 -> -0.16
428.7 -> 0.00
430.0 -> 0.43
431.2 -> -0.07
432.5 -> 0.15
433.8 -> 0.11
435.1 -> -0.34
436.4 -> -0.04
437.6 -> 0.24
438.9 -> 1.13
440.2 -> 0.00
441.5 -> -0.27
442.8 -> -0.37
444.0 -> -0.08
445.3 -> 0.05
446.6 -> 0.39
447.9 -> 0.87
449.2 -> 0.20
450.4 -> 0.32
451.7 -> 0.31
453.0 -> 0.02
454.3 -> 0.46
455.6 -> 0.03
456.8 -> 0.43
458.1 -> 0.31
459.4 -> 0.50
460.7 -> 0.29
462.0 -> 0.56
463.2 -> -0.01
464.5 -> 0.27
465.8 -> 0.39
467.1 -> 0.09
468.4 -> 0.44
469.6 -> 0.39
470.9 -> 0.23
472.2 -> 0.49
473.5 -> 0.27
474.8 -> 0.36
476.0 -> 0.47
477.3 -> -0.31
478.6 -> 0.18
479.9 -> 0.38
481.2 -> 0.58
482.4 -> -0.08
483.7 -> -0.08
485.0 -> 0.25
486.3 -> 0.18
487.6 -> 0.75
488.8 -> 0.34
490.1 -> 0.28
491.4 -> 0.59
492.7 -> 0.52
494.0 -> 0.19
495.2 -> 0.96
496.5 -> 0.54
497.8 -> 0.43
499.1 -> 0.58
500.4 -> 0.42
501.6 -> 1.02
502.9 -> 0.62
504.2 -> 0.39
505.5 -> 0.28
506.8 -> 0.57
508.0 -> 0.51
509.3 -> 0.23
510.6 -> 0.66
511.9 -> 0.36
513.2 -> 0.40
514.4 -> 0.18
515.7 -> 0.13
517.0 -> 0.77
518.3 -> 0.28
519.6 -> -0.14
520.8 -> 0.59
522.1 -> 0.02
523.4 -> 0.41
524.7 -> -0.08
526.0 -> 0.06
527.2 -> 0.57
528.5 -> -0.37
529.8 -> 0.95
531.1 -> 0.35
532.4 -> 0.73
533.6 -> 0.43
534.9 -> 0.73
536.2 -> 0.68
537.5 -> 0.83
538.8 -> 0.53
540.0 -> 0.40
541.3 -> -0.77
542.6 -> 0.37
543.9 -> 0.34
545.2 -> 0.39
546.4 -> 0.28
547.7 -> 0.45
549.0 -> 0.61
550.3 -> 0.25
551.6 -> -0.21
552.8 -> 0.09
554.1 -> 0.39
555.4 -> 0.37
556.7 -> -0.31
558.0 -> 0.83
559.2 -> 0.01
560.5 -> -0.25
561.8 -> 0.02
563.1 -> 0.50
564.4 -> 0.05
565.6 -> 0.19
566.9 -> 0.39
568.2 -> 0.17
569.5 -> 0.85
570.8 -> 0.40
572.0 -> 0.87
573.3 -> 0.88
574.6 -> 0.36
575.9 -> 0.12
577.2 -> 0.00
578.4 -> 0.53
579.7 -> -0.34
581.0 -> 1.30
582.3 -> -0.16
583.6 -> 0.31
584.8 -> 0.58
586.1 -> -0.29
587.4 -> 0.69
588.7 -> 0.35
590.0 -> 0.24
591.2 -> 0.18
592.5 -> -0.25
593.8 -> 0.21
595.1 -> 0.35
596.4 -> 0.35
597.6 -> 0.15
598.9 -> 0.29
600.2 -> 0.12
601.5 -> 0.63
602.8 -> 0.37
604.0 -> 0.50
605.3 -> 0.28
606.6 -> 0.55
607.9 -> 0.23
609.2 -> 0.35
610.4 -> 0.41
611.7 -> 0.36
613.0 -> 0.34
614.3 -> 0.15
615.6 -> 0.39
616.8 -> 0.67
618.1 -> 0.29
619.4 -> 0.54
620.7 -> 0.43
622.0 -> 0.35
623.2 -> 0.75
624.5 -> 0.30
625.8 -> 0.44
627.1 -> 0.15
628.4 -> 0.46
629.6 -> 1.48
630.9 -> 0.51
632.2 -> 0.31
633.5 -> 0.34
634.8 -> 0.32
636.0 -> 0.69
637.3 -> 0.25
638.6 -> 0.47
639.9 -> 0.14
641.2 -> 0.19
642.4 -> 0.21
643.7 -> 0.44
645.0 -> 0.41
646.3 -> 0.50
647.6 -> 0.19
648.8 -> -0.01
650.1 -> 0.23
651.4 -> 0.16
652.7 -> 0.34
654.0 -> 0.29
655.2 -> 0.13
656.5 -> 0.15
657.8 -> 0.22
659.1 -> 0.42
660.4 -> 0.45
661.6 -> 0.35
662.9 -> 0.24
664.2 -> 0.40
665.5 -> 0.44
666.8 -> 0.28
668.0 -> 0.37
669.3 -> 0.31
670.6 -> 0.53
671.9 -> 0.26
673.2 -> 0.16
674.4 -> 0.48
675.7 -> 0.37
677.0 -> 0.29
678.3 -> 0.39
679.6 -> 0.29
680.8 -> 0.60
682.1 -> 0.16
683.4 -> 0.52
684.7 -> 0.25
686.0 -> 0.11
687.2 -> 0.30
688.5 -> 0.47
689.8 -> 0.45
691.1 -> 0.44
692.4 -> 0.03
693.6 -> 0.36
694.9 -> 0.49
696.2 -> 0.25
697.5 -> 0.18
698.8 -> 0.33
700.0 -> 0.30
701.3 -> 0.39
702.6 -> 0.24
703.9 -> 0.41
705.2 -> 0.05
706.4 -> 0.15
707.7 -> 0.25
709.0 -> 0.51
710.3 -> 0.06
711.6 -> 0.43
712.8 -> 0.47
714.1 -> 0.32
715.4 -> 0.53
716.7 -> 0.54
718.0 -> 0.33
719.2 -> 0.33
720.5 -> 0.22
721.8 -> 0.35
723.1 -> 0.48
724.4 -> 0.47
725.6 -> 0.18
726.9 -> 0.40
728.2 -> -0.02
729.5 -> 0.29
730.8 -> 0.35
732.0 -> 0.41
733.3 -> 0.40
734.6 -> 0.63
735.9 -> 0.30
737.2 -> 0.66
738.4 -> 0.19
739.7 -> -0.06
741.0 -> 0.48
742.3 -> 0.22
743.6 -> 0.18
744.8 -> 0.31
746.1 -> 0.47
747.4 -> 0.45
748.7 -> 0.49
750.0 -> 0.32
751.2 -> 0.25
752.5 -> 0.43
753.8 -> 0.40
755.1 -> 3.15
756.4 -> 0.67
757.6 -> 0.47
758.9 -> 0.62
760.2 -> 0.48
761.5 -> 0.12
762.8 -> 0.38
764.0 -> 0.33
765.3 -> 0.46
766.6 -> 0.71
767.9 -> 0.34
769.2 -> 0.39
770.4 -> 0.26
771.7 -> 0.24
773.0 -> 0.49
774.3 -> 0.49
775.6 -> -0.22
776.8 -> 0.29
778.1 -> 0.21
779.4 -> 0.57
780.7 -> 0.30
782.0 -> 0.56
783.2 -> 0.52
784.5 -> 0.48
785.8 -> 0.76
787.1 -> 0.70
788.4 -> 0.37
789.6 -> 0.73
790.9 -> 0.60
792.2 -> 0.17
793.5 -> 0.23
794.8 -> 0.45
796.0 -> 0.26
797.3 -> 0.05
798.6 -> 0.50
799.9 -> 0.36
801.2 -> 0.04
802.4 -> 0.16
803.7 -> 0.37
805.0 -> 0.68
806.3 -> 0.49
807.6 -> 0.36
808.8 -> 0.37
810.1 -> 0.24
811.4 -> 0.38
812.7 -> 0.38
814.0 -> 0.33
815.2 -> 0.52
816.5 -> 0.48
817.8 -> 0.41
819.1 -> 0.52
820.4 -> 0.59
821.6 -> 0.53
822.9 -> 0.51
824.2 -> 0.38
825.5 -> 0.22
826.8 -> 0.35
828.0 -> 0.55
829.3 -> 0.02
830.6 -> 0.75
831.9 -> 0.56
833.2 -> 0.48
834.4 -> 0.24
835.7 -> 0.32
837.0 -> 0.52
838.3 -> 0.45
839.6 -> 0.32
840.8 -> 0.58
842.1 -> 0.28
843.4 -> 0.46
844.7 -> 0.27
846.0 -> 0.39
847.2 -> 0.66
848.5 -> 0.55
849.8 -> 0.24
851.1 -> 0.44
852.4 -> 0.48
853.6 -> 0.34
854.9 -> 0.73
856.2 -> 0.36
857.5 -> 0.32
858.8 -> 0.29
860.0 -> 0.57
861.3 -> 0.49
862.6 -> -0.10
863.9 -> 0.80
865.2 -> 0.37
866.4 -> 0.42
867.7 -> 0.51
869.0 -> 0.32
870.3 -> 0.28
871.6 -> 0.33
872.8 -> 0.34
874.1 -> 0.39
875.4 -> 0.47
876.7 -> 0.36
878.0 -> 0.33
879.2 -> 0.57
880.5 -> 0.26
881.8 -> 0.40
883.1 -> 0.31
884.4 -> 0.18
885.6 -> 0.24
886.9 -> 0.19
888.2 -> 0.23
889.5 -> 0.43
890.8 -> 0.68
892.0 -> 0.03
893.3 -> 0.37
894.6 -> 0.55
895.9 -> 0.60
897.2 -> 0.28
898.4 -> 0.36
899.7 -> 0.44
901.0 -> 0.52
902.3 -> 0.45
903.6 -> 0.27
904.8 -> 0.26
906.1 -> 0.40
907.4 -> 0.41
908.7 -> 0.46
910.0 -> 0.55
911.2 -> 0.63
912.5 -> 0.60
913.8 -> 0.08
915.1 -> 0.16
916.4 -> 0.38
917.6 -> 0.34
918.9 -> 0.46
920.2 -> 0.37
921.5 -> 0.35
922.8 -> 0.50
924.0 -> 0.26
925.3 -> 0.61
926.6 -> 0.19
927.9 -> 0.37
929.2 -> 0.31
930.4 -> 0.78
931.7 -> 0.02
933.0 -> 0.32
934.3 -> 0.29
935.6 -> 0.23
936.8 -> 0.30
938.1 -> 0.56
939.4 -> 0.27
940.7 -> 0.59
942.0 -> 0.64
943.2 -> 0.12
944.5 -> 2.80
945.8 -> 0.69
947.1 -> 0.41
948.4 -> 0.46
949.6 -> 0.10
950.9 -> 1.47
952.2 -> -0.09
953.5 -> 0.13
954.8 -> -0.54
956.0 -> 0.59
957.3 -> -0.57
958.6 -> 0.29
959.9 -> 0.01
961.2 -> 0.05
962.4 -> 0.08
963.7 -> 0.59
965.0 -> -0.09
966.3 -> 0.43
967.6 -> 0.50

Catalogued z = 1.026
